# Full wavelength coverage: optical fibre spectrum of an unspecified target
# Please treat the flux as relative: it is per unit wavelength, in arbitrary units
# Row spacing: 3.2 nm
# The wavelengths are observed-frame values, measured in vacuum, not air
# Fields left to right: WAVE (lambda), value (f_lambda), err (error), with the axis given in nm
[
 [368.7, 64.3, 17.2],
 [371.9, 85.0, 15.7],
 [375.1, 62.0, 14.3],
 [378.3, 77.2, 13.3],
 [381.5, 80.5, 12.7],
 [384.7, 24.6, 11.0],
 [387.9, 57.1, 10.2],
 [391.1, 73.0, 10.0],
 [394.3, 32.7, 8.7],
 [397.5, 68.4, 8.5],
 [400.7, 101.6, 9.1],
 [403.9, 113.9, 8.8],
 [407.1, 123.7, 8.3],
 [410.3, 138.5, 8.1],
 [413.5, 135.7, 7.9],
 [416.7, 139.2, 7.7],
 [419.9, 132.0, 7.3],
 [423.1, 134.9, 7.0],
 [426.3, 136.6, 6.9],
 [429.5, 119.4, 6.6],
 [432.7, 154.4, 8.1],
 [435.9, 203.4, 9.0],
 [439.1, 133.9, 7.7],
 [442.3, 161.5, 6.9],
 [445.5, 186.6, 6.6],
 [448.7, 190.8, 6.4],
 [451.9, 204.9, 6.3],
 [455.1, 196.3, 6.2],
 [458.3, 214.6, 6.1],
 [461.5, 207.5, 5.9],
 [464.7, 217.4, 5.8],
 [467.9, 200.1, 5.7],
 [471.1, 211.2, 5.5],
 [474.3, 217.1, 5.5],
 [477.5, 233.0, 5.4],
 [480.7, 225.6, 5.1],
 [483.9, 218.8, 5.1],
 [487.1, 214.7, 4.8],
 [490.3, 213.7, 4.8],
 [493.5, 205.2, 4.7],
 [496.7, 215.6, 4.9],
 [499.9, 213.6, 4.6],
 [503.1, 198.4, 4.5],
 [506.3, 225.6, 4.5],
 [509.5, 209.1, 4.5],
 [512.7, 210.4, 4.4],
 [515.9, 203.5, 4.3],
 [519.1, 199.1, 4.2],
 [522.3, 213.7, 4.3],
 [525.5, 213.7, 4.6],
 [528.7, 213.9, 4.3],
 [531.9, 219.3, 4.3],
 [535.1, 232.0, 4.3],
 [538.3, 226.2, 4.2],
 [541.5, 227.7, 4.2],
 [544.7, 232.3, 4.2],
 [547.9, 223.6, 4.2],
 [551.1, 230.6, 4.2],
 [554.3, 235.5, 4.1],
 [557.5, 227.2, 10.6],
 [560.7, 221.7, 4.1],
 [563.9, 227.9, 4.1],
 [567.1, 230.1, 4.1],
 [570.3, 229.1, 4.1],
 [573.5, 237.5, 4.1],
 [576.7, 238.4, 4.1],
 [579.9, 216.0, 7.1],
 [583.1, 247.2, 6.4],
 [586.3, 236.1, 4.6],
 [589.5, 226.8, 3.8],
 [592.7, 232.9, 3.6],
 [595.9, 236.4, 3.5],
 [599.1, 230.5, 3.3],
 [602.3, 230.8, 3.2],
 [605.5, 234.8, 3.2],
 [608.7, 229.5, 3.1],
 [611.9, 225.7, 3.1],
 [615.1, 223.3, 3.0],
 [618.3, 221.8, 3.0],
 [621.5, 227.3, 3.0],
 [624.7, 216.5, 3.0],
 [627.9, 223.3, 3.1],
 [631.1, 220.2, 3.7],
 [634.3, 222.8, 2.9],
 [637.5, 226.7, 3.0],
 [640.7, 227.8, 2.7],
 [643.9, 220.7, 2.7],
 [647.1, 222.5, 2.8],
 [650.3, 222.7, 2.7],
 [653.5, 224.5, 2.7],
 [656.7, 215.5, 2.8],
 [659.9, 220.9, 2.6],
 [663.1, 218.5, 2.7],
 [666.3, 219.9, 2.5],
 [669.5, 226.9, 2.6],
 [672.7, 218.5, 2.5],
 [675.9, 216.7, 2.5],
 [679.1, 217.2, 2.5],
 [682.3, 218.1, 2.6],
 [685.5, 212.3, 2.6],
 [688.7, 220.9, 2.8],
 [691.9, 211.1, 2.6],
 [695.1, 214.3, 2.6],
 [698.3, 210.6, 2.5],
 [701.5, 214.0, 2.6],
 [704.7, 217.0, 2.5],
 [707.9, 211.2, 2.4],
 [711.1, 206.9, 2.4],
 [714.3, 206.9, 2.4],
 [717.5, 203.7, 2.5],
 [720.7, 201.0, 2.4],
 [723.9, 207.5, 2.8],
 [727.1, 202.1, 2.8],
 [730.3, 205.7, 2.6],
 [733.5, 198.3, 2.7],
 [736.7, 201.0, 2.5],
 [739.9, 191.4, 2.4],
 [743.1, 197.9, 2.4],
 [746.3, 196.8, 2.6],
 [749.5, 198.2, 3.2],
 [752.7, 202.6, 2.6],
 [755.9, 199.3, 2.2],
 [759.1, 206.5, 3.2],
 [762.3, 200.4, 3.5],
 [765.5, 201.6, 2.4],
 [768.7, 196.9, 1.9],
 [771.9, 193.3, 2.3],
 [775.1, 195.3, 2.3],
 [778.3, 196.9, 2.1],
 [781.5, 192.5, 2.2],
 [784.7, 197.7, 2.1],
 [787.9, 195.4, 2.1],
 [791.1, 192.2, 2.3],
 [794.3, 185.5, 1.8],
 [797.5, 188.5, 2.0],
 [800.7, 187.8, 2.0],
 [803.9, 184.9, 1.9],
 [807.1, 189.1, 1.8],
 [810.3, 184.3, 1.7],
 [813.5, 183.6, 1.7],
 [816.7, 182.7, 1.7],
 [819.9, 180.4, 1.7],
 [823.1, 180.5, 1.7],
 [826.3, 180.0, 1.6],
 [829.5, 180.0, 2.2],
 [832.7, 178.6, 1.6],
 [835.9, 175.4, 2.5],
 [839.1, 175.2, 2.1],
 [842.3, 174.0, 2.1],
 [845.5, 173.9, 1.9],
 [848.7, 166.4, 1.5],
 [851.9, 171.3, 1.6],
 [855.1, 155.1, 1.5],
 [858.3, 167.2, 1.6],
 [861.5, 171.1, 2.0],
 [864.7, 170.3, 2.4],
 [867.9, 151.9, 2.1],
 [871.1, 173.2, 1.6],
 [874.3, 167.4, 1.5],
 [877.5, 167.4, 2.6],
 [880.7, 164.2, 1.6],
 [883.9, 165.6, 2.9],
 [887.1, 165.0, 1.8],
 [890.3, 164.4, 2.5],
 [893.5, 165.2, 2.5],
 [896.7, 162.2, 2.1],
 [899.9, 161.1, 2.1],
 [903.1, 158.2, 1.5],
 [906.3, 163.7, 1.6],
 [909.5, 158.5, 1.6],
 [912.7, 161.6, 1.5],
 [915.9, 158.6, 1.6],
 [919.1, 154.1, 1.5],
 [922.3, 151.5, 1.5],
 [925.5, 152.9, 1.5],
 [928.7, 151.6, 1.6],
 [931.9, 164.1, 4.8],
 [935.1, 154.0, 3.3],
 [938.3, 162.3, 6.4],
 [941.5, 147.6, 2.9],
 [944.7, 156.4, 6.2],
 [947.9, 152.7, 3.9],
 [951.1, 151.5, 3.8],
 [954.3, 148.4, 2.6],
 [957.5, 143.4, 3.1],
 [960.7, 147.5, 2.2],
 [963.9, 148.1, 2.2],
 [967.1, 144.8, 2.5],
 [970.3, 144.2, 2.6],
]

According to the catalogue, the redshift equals 0.000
